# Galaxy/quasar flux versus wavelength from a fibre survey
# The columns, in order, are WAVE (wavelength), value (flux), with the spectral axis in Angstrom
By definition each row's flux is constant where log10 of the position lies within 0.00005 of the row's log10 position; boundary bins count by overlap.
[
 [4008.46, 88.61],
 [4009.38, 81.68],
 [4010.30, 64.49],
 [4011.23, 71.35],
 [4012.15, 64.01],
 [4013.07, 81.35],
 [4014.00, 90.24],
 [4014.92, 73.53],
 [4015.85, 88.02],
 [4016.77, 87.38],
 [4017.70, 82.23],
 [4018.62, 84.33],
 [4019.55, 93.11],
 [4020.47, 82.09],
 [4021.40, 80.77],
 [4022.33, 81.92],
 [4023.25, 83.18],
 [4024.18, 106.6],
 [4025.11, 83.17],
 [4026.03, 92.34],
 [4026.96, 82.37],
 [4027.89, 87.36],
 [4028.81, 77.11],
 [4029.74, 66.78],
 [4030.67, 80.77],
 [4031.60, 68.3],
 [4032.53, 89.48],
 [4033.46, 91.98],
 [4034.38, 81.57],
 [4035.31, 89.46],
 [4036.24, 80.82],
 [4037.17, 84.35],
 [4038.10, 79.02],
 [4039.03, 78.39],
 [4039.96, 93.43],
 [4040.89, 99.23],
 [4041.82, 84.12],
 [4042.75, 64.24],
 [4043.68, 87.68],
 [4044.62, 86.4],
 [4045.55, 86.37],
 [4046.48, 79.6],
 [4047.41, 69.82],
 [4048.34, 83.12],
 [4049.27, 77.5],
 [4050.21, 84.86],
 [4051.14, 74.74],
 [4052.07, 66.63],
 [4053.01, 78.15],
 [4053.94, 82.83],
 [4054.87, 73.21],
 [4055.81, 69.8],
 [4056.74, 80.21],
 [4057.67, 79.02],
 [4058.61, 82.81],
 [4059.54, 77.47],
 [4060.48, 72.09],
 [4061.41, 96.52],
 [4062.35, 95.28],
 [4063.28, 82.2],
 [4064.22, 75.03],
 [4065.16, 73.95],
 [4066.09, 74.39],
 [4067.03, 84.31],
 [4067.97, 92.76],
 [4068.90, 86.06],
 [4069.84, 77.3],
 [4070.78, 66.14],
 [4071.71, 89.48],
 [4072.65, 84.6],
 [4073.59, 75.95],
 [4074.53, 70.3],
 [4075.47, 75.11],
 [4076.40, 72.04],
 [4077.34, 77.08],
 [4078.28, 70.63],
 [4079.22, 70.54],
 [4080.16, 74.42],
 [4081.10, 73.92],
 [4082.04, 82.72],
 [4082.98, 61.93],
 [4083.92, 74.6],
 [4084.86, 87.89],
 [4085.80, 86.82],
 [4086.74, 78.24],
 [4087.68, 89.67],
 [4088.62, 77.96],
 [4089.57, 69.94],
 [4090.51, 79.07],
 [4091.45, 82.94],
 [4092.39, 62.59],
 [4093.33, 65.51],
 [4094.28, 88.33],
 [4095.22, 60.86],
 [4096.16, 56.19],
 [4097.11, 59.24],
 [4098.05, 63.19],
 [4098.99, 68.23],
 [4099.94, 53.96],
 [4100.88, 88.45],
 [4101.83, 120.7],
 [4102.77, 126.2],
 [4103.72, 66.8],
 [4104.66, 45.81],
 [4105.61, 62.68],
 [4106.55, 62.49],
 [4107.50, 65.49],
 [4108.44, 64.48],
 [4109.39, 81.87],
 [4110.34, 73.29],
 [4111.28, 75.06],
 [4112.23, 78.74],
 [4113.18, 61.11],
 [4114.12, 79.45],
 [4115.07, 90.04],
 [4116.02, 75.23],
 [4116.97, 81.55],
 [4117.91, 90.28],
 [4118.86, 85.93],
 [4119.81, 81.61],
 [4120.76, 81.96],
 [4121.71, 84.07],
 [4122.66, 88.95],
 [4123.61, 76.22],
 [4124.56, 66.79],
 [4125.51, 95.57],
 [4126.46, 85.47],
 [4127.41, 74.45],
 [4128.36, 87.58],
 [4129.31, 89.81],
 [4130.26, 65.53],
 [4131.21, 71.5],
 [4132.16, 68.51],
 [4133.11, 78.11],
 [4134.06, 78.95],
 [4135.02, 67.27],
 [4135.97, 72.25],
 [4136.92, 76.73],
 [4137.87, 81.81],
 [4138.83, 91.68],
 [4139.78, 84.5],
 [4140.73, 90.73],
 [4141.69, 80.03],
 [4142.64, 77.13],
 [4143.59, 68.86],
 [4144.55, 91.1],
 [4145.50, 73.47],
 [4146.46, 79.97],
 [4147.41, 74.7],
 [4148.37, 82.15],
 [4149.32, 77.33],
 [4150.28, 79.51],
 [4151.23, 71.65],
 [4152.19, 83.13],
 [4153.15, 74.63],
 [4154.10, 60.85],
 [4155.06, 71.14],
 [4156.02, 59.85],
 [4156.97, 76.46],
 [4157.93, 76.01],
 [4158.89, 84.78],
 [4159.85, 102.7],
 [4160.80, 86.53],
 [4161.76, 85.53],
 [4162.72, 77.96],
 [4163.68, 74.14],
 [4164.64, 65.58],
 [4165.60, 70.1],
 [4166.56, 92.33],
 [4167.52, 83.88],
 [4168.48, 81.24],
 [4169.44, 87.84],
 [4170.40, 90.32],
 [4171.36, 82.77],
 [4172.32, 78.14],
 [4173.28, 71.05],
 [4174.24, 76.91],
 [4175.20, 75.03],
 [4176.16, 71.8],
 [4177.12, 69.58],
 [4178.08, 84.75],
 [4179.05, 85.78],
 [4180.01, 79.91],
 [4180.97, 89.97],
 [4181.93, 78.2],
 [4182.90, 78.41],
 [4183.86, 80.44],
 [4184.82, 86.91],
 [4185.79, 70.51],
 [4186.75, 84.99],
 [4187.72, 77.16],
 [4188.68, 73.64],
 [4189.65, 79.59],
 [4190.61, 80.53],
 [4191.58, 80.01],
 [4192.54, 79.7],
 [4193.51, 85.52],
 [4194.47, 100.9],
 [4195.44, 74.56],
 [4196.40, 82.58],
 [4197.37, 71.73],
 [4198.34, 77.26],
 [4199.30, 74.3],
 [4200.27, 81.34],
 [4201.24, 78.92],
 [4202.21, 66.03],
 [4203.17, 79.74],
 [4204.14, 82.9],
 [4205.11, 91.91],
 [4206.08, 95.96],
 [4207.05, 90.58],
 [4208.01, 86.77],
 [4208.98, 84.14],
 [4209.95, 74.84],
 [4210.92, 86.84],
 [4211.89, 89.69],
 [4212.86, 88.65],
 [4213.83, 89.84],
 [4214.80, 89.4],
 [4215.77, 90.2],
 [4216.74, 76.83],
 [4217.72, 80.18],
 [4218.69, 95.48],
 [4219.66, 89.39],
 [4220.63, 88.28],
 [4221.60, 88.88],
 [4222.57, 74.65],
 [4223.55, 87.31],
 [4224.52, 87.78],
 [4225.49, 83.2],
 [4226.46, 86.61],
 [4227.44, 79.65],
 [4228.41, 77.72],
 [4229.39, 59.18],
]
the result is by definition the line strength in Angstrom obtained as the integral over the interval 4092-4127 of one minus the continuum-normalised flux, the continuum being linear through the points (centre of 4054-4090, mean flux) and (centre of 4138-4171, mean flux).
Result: 1.3 Angstrom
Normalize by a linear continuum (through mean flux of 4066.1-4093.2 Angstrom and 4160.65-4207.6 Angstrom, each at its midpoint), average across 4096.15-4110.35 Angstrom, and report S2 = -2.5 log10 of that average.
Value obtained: 0.08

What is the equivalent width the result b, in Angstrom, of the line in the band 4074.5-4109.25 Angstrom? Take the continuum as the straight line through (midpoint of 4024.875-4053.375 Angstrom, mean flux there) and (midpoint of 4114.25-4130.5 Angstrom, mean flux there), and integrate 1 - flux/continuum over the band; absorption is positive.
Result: 3.43 Angstrom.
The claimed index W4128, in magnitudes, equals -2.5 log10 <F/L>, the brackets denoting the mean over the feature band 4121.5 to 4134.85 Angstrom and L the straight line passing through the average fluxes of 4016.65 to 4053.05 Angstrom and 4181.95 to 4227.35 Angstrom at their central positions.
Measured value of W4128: 0.053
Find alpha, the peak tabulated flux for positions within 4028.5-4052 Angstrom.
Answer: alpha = 99.23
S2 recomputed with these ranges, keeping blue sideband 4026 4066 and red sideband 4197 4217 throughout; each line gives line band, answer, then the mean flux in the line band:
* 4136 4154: 0.041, 79.4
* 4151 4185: 0.050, 79.1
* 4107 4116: 0.105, 74.4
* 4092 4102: 0.166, 70.1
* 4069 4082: 0.078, 75.7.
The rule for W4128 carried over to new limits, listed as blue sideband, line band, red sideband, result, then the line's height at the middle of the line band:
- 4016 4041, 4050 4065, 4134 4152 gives 0.05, 83.2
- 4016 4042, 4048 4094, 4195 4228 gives 0.09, 84.5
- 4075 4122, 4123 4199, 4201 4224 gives 0.02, 81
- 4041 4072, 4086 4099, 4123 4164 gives 0.11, 79.4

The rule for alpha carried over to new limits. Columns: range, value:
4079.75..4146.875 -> 126.2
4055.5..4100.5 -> 96.52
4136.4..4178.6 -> 102.7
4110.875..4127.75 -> 95.57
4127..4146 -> 91.68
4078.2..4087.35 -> 87.89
